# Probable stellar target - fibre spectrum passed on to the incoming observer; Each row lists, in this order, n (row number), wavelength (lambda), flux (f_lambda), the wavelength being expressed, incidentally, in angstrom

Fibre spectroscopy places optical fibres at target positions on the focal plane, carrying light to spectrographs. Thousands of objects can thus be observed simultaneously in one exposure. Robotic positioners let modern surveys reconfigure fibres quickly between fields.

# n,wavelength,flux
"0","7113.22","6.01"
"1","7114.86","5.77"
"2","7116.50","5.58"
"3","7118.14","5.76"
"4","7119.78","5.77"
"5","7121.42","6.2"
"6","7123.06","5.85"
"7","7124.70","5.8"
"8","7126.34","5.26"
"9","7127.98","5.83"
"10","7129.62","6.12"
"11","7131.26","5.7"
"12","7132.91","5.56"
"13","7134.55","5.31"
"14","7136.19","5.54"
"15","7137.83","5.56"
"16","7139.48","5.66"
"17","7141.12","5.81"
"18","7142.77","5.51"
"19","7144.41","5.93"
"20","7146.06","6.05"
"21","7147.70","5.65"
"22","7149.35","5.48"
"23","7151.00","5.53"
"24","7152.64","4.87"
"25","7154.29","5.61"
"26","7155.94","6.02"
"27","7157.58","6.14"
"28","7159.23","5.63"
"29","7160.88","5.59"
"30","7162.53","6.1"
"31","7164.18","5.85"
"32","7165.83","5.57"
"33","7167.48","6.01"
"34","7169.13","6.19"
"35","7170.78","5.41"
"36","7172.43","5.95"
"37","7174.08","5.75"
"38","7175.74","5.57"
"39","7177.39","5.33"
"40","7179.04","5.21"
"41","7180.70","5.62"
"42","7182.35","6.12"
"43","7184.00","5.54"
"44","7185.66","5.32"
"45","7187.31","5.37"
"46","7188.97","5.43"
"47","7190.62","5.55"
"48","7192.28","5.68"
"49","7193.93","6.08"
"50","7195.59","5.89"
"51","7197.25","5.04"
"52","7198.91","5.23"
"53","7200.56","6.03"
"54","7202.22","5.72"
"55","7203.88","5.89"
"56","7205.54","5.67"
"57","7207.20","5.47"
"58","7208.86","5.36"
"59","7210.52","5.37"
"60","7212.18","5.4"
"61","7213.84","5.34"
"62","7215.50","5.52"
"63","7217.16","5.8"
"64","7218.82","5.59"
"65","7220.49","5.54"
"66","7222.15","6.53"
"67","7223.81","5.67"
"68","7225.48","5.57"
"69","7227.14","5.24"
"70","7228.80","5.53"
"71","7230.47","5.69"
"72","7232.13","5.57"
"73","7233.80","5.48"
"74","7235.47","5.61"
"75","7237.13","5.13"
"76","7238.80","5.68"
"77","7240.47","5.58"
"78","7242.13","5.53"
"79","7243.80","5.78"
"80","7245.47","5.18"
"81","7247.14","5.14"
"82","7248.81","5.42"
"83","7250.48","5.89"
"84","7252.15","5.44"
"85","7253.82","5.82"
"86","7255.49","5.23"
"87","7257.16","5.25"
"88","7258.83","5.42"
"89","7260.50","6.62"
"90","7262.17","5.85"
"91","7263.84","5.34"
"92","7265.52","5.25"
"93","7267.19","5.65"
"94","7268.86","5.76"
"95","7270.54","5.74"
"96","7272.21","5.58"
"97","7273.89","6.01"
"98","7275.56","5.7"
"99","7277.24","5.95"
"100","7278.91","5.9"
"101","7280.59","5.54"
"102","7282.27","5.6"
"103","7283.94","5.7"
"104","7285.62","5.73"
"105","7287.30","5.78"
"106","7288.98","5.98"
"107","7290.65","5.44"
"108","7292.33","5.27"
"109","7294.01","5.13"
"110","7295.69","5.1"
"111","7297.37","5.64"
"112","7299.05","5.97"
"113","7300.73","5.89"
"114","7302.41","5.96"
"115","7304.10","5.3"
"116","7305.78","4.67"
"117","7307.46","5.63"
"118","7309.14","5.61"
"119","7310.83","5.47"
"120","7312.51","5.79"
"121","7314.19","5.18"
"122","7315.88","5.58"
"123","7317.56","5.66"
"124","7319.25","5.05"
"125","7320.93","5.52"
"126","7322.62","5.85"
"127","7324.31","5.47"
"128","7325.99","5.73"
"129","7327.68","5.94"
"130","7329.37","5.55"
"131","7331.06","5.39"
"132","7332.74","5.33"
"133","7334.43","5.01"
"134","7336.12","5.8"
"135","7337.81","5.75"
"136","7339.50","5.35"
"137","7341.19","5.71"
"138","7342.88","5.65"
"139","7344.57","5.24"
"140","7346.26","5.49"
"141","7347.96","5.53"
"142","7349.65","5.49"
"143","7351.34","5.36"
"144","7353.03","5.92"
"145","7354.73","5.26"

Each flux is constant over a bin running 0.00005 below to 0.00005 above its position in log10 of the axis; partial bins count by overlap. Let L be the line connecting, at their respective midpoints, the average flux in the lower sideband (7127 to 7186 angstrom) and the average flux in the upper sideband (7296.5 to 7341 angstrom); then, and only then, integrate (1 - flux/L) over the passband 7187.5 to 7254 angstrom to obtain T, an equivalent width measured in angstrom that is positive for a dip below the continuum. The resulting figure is 0.7 angstrom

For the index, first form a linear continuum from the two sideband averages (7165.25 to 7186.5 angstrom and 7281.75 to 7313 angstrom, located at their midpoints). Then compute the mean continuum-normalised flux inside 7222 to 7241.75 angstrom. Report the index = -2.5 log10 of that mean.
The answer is 0.01 mag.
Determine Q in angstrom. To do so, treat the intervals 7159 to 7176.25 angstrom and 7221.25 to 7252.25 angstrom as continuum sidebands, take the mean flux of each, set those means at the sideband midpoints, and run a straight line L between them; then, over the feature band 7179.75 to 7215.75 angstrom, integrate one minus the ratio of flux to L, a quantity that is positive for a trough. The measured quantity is 0.7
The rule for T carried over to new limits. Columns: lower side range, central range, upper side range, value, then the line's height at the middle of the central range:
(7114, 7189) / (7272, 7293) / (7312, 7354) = -0.5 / 5.57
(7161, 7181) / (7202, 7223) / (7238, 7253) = -0.1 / 5.6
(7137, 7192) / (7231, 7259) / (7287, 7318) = 0.5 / 5.58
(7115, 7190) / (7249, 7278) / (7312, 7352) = -0.5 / 5.58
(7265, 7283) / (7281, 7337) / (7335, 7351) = 0.8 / 5.62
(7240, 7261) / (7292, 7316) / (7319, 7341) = 0.3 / 5.54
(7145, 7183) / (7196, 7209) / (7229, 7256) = 0.1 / 5.61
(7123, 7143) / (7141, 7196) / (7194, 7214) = -0.8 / 5.61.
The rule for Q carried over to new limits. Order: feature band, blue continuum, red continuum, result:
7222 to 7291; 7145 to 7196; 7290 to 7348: -0.6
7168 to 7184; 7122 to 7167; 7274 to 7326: 0.0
